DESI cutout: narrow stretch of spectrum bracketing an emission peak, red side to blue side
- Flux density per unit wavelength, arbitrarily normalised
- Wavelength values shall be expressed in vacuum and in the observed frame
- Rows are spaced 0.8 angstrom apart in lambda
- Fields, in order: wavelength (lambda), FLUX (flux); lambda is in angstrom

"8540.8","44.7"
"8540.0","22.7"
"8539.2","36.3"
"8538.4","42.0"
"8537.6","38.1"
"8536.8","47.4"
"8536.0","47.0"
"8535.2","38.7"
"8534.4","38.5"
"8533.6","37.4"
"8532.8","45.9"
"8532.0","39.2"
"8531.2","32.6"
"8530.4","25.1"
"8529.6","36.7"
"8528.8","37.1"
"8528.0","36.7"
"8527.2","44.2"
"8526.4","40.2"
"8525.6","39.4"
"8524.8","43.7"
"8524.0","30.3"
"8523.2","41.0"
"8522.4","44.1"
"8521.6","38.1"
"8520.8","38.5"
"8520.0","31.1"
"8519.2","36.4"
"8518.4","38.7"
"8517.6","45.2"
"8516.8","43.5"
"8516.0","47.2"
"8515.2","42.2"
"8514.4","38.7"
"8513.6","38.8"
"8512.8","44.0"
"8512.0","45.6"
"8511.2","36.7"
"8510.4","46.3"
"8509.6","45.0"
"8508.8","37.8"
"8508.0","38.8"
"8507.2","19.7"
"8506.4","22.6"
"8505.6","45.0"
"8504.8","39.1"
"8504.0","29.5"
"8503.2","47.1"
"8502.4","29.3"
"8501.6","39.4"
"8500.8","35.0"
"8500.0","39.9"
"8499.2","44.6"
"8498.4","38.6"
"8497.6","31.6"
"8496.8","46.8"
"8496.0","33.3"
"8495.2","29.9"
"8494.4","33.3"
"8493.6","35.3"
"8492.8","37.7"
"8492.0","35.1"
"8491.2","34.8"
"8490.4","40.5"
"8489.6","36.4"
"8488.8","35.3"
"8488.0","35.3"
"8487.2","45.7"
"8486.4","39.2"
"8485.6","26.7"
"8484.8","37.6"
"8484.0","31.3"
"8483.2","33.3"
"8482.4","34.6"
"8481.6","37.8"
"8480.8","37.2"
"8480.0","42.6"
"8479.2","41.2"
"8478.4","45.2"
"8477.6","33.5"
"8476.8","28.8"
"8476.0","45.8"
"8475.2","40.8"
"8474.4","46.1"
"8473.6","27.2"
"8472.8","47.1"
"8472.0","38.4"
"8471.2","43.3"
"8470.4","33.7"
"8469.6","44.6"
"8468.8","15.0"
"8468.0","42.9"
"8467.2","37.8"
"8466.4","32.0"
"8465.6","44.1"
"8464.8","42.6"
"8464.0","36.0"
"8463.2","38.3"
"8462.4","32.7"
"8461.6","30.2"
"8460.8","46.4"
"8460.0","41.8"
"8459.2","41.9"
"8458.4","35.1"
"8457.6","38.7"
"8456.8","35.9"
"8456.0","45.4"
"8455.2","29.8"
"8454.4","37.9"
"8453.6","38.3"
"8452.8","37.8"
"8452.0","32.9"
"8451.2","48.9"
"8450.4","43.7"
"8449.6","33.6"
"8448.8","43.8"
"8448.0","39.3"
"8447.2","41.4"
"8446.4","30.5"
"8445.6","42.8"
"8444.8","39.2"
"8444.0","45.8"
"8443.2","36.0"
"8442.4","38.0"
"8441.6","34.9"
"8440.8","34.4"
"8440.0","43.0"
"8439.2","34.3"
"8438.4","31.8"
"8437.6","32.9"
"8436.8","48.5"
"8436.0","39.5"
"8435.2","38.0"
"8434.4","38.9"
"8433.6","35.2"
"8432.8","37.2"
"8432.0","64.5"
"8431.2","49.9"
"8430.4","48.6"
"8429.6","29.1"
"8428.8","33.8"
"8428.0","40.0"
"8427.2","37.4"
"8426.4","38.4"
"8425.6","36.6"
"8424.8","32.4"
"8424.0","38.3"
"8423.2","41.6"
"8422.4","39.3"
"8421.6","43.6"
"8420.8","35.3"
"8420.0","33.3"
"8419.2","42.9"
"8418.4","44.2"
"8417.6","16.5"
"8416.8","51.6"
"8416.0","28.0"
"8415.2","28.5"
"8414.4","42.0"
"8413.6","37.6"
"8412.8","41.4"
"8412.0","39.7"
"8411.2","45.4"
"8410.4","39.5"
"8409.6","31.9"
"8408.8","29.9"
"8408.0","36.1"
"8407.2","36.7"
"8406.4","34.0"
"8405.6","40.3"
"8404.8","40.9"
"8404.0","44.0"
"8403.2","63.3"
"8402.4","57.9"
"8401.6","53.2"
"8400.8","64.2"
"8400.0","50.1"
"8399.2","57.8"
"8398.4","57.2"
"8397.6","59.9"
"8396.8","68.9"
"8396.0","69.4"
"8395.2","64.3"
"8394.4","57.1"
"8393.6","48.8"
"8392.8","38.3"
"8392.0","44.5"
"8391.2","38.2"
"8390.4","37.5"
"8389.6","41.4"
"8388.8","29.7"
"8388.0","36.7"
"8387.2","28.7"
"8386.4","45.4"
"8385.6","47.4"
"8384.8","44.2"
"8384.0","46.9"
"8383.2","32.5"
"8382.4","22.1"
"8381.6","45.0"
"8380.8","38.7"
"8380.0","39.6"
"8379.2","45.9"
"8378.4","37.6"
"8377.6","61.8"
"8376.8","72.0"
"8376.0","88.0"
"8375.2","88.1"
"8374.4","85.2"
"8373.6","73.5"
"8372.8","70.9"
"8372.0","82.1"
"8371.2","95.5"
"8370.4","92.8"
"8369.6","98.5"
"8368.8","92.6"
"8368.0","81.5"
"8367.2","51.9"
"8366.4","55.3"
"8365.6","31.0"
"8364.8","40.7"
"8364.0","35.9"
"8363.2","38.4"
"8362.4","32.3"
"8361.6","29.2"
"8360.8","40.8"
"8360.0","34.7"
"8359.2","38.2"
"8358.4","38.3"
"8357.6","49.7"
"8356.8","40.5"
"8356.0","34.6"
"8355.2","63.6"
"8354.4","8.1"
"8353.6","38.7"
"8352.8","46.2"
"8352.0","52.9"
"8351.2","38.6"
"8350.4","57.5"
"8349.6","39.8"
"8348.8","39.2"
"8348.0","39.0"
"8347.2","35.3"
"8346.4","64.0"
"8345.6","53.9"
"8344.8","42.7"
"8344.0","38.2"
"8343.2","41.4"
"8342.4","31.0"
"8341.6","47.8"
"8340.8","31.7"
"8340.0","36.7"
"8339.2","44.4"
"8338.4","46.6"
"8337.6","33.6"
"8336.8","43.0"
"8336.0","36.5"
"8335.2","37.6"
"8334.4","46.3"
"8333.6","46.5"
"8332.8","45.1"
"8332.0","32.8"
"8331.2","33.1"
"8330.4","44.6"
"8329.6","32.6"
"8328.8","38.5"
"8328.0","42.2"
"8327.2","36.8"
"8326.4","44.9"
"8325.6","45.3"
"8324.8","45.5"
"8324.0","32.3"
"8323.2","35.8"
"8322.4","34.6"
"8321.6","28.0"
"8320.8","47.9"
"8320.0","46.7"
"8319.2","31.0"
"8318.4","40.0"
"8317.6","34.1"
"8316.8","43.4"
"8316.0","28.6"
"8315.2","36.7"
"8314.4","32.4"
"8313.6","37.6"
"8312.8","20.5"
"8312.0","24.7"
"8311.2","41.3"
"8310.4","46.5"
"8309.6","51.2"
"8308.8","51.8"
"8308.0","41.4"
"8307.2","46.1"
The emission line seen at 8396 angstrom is [N II]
